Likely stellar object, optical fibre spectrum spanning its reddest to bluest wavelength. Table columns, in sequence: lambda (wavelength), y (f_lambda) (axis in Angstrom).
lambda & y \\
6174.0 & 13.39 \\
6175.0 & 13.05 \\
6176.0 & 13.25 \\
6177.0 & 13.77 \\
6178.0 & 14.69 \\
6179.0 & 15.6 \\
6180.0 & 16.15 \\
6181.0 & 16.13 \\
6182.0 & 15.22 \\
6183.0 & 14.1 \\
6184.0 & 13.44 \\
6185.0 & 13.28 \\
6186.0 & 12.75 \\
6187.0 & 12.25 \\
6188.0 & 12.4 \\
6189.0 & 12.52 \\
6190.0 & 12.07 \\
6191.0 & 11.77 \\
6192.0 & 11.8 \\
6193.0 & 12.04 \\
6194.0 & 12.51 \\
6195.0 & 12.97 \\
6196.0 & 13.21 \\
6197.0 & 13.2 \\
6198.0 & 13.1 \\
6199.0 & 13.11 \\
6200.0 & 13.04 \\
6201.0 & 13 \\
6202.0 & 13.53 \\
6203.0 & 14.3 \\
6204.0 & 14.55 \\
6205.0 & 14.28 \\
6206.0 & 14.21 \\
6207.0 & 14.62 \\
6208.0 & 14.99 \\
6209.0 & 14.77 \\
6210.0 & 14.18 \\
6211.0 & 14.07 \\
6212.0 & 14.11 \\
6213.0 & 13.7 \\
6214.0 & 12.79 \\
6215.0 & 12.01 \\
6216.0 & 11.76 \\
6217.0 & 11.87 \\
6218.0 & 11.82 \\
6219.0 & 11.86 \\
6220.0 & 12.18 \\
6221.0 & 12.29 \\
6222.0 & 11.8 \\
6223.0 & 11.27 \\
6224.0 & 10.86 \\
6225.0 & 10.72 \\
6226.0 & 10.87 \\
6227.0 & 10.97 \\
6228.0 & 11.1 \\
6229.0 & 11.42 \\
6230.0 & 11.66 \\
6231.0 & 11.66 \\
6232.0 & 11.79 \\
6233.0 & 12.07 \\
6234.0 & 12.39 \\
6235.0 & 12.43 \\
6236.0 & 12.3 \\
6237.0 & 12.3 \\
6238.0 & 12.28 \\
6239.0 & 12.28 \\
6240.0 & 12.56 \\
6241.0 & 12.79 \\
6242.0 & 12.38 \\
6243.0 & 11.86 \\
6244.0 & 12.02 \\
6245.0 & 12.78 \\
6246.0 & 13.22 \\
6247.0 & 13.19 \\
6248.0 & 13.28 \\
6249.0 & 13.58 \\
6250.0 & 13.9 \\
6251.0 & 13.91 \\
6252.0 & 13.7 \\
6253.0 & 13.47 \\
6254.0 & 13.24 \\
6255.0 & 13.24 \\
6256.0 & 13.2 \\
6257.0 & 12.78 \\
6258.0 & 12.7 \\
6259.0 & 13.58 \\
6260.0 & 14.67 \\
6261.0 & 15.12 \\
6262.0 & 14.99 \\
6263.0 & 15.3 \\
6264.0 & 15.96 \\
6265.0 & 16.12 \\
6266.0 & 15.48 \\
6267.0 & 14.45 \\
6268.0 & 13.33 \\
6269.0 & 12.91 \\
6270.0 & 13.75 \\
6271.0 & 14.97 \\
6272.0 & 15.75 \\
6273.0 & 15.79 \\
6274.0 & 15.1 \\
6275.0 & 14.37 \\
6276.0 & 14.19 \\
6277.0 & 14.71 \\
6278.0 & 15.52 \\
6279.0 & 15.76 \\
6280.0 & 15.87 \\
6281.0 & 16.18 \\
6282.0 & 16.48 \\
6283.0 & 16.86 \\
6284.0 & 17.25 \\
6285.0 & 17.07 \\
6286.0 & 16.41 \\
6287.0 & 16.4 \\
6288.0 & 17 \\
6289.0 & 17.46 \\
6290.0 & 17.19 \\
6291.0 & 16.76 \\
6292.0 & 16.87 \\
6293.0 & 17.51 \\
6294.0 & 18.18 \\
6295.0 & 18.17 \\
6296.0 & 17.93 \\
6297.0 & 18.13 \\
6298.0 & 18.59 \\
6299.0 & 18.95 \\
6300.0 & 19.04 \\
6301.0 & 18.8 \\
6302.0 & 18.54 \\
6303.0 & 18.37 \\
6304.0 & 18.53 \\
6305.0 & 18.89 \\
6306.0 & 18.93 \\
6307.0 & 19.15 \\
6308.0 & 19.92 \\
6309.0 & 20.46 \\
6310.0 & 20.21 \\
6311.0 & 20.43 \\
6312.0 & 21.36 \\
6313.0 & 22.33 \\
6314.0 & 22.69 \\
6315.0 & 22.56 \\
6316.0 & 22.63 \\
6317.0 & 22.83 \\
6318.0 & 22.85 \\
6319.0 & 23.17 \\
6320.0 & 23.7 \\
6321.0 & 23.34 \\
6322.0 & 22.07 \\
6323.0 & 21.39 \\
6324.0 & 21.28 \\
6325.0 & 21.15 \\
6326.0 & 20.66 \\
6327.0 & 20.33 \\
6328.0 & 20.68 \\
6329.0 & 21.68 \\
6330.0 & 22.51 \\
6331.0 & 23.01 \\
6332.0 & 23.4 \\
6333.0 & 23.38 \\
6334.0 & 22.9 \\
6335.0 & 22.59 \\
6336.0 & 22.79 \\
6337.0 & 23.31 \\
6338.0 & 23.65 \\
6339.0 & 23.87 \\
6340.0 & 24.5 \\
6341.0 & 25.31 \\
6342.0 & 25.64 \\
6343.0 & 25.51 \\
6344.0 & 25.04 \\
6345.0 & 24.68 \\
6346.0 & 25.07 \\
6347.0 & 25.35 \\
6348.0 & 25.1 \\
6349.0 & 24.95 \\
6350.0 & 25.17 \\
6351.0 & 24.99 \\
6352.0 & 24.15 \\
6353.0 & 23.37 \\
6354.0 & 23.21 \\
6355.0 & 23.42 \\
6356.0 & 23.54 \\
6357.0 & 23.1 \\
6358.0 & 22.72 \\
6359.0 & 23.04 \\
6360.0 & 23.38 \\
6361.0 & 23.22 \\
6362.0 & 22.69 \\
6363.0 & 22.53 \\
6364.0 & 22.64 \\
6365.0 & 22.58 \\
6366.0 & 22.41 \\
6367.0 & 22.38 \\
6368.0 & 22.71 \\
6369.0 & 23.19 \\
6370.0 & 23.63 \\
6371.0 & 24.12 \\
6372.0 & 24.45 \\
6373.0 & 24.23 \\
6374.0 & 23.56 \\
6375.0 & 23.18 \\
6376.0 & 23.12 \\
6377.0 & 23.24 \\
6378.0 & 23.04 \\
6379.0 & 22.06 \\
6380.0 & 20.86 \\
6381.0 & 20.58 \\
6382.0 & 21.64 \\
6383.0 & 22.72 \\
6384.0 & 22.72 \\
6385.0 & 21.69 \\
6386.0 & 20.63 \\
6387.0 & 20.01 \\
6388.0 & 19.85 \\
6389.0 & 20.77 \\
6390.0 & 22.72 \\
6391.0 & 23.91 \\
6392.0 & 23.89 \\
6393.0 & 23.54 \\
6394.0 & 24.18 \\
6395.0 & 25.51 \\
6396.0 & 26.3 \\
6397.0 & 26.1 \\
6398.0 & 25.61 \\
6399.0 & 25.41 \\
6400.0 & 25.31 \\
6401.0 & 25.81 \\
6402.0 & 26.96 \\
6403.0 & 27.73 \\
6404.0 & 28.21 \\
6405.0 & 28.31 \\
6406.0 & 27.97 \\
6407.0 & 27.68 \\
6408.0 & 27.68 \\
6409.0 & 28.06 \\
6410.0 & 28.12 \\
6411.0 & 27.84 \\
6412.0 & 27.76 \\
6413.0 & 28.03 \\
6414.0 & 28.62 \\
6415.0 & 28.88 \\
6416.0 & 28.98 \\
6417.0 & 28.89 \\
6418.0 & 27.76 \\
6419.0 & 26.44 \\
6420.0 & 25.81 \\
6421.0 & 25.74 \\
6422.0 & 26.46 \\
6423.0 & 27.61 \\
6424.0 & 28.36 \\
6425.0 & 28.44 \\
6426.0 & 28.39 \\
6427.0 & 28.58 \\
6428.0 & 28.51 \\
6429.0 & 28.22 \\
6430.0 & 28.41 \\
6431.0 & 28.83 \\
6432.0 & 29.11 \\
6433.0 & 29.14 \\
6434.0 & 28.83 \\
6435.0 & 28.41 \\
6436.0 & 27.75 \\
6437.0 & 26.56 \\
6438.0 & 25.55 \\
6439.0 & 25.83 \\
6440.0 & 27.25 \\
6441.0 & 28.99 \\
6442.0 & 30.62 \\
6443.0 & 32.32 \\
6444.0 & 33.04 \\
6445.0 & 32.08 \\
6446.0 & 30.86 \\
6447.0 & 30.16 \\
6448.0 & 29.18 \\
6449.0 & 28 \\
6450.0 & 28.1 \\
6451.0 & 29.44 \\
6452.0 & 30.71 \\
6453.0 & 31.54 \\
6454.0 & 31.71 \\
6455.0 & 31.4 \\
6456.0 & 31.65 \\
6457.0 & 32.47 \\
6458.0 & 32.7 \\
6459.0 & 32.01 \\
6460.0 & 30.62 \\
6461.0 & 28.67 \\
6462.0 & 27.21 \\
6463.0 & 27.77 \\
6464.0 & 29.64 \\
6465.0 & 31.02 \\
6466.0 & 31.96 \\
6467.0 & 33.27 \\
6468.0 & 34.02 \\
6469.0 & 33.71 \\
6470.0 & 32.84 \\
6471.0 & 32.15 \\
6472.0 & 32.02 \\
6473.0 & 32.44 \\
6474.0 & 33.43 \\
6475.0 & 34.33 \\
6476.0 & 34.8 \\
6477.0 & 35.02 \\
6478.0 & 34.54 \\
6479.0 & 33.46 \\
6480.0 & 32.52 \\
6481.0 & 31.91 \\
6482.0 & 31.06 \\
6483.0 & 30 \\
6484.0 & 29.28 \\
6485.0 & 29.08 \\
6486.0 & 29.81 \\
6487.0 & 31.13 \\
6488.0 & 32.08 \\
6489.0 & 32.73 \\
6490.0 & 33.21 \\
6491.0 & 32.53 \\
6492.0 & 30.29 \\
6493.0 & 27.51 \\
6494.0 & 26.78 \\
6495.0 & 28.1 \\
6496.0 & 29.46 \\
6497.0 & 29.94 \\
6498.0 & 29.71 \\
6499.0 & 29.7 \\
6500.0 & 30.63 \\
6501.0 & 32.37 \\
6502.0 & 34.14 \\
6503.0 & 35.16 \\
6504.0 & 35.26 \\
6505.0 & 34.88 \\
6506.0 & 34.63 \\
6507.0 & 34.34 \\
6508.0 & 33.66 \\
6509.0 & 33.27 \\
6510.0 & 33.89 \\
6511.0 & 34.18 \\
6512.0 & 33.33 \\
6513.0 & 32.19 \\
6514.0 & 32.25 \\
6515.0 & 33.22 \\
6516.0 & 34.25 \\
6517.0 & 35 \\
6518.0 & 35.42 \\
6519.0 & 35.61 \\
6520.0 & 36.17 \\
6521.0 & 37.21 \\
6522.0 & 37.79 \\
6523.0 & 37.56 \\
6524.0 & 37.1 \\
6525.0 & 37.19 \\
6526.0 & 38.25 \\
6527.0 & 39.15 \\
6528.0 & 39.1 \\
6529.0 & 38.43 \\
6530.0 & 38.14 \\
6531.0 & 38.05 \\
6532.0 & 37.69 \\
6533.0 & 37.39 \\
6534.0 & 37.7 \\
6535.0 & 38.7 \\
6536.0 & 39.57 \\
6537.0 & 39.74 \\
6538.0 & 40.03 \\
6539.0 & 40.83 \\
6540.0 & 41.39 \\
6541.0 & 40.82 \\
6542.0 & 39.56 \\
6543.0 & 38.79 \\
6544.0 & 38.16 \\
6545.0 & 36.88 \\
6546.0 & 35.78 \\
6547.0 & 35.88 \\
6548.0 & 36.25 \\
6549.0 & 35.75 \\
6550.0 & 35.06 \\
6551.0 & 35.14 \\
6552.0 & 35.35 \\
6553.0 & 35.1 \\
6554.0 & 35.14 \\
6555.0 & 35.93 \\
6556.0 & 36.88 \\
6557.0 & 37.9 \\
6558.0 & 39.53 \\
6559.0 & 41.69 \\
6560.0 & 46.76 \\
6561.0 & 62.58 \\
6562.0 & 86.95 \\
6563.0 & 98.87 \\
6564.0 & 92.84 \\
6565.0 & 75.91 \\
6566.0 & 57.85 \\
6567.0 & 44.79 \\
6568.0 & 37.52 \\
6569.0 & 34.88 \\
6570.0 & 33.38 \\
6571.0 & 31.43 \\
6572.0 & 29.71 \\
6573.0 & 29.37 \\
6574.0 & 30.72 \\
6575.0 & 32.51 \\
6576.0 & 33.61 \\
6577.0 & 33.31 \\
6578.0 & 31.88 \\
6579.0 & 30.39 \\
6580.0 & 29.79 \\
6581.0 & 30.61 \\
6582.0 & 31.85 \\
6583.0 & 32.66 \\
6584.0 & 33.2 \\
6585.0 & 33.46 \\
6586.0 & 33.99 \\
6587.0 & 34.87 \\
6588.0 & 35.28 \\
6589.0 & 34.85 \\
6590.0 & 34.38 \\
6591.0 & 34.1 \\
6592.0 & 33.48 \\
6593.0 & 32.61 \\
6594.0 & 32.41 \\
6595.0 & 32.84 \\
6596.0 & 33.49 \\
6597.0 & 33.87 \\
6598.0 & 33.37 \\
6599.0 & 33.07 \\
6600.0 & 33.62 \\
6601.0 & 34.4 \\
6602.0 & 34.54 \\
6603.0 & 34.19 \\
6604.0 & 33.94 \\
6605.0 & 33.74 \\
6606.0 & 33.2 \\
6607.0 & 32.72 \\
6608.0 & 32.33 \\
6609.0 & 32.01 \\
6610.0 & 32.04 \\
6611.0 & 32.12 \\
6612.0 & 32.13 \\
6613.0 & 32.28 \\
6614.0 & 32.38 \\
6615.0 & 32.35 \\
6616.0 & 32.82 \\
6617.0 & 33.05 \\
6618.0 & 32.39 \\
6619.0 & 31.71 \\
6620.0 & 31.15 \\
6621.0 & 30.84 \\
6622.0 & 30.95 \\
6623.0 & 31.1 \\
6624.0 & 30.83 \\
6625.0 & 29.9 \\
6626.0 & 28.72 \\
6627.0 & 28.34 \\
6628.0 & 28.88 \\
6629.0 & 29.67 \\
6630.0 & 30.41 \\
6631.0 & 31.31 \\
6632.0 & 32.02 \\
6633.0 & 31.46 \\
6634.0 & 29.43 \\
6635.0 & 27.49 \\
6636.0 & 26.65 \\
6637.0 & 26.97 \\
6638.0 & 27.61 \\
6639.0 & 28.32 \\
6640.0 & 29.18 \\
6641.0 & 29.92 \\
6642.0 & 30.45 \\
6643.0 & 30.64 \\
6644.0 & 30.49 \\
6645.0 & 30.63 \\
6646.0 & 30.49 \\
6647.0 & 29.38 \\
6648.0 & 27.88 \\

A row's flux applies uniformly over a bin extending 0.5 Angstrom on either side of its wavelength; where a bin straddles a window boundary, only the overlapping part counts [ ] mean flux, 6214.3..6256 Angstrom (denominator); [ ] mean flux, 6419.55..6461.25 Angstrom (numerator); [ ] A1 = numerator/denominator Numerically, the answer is 2.4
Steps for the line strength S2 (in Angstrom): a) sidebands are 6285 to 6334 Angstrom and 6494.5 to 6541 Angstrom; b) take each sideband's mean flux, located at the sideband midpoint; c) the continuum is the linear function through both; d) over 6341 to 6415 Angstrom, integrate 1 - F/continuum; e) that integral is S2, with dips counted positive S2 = 2.4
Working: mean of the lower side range 20.1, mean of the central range 24.3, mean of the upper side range 35.5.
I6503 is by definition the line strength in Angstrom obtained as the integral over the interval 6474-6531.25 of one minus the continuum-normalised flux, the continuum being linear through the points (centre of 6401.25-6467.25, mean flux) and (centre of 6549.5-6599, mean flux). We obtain 1.3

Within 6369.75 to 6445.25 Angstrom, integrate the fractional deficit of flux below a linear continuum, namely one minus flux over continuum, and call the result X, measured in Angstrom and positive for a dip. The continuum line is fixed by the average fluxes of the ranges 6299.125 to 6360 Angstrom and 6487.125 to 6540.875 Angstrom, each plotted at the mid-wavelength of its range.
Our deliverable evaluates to 4.4 Angstrom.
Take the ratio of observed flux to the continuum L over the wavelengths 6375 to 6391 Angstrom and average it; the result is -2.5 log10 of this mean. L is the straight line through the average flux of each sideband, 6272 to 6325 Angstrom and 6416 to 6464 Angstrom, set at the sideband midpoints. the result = 0.14 mag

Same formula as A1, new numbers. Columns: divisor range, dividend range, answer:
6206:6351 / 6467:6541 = 2.01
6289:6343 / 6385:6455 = 1.30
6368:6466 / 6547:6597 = 1.48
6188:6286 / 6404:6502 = 2.23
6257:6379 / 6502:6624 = 1.83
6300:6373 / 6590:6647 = 1.39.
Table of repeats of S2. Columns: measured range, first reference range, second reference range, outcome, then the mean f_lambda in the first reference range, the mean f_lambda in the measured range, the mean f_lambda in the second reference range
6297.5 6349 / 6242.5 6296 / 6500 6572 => -4.93 Angstrom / 15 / 22.1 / 40.2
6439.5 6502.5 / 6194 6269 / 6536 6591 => 3.13 Angstrom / 13.1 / 31.1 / 40.4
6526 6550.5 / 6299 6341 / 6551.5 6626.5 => -2.91 Angstrom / 21.6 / 38.3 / 37.2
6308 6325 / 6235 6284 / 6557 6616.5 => -3.44 Angstrom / 14.1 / 22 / 38.3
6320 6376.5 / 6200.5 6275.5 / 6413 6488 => -3.65 Angstrom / 13.2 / 23.3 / 30.1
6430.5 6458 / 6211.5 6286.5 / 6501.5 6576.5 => 1.37 Angstrom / 13.5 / 29.7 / 39.8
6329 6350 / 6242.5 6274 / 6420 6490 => -3.40 Angstrom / 14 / 24.1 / 30.4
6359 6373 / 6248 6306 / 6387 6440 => -0.07 Angstrom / 15.8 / 23.1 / 26.8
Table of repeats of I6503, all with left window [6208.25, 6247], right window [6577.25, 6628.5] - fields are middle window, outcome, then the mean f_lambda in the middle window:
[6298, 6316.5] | -3.9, 20.1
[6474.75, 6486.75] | -2.9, 32.1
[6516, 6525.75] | -2.9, 36.5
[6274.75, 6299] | -2.0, 16.8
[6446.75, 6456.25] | -2.3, 30.2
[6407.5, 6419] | -3.1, 28.2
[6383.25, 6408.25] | -3.9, 24.7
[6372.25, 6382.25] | -1.1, 22.6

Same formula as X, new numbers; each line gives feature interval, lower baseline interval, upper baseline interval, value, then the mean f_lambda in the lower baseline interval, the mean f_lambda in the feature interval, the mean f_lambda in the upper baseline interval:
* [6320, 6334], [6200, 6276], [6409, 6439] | -1.2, 13.2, 22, 27.9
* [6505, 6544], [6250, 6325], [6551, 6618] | -3.5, 17.4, 36.9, 38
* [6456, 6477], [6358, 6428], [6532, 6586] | 0.0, 24.9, 31.9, 40.8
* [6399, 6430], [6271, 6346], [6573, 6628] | -4.0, 20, 27.7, 32.5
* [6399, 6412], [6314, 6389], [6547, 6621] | -0.5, 23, 27.4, 37.6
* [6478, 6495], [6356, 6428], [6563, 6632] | -0.8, 24.9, 30.9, 34.9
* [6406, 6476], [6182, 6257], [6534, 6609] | -1.2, 12.8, 29.6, 38.7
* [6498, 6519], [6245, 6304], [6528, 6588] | 1.5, 15.6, 33.5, 40.4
